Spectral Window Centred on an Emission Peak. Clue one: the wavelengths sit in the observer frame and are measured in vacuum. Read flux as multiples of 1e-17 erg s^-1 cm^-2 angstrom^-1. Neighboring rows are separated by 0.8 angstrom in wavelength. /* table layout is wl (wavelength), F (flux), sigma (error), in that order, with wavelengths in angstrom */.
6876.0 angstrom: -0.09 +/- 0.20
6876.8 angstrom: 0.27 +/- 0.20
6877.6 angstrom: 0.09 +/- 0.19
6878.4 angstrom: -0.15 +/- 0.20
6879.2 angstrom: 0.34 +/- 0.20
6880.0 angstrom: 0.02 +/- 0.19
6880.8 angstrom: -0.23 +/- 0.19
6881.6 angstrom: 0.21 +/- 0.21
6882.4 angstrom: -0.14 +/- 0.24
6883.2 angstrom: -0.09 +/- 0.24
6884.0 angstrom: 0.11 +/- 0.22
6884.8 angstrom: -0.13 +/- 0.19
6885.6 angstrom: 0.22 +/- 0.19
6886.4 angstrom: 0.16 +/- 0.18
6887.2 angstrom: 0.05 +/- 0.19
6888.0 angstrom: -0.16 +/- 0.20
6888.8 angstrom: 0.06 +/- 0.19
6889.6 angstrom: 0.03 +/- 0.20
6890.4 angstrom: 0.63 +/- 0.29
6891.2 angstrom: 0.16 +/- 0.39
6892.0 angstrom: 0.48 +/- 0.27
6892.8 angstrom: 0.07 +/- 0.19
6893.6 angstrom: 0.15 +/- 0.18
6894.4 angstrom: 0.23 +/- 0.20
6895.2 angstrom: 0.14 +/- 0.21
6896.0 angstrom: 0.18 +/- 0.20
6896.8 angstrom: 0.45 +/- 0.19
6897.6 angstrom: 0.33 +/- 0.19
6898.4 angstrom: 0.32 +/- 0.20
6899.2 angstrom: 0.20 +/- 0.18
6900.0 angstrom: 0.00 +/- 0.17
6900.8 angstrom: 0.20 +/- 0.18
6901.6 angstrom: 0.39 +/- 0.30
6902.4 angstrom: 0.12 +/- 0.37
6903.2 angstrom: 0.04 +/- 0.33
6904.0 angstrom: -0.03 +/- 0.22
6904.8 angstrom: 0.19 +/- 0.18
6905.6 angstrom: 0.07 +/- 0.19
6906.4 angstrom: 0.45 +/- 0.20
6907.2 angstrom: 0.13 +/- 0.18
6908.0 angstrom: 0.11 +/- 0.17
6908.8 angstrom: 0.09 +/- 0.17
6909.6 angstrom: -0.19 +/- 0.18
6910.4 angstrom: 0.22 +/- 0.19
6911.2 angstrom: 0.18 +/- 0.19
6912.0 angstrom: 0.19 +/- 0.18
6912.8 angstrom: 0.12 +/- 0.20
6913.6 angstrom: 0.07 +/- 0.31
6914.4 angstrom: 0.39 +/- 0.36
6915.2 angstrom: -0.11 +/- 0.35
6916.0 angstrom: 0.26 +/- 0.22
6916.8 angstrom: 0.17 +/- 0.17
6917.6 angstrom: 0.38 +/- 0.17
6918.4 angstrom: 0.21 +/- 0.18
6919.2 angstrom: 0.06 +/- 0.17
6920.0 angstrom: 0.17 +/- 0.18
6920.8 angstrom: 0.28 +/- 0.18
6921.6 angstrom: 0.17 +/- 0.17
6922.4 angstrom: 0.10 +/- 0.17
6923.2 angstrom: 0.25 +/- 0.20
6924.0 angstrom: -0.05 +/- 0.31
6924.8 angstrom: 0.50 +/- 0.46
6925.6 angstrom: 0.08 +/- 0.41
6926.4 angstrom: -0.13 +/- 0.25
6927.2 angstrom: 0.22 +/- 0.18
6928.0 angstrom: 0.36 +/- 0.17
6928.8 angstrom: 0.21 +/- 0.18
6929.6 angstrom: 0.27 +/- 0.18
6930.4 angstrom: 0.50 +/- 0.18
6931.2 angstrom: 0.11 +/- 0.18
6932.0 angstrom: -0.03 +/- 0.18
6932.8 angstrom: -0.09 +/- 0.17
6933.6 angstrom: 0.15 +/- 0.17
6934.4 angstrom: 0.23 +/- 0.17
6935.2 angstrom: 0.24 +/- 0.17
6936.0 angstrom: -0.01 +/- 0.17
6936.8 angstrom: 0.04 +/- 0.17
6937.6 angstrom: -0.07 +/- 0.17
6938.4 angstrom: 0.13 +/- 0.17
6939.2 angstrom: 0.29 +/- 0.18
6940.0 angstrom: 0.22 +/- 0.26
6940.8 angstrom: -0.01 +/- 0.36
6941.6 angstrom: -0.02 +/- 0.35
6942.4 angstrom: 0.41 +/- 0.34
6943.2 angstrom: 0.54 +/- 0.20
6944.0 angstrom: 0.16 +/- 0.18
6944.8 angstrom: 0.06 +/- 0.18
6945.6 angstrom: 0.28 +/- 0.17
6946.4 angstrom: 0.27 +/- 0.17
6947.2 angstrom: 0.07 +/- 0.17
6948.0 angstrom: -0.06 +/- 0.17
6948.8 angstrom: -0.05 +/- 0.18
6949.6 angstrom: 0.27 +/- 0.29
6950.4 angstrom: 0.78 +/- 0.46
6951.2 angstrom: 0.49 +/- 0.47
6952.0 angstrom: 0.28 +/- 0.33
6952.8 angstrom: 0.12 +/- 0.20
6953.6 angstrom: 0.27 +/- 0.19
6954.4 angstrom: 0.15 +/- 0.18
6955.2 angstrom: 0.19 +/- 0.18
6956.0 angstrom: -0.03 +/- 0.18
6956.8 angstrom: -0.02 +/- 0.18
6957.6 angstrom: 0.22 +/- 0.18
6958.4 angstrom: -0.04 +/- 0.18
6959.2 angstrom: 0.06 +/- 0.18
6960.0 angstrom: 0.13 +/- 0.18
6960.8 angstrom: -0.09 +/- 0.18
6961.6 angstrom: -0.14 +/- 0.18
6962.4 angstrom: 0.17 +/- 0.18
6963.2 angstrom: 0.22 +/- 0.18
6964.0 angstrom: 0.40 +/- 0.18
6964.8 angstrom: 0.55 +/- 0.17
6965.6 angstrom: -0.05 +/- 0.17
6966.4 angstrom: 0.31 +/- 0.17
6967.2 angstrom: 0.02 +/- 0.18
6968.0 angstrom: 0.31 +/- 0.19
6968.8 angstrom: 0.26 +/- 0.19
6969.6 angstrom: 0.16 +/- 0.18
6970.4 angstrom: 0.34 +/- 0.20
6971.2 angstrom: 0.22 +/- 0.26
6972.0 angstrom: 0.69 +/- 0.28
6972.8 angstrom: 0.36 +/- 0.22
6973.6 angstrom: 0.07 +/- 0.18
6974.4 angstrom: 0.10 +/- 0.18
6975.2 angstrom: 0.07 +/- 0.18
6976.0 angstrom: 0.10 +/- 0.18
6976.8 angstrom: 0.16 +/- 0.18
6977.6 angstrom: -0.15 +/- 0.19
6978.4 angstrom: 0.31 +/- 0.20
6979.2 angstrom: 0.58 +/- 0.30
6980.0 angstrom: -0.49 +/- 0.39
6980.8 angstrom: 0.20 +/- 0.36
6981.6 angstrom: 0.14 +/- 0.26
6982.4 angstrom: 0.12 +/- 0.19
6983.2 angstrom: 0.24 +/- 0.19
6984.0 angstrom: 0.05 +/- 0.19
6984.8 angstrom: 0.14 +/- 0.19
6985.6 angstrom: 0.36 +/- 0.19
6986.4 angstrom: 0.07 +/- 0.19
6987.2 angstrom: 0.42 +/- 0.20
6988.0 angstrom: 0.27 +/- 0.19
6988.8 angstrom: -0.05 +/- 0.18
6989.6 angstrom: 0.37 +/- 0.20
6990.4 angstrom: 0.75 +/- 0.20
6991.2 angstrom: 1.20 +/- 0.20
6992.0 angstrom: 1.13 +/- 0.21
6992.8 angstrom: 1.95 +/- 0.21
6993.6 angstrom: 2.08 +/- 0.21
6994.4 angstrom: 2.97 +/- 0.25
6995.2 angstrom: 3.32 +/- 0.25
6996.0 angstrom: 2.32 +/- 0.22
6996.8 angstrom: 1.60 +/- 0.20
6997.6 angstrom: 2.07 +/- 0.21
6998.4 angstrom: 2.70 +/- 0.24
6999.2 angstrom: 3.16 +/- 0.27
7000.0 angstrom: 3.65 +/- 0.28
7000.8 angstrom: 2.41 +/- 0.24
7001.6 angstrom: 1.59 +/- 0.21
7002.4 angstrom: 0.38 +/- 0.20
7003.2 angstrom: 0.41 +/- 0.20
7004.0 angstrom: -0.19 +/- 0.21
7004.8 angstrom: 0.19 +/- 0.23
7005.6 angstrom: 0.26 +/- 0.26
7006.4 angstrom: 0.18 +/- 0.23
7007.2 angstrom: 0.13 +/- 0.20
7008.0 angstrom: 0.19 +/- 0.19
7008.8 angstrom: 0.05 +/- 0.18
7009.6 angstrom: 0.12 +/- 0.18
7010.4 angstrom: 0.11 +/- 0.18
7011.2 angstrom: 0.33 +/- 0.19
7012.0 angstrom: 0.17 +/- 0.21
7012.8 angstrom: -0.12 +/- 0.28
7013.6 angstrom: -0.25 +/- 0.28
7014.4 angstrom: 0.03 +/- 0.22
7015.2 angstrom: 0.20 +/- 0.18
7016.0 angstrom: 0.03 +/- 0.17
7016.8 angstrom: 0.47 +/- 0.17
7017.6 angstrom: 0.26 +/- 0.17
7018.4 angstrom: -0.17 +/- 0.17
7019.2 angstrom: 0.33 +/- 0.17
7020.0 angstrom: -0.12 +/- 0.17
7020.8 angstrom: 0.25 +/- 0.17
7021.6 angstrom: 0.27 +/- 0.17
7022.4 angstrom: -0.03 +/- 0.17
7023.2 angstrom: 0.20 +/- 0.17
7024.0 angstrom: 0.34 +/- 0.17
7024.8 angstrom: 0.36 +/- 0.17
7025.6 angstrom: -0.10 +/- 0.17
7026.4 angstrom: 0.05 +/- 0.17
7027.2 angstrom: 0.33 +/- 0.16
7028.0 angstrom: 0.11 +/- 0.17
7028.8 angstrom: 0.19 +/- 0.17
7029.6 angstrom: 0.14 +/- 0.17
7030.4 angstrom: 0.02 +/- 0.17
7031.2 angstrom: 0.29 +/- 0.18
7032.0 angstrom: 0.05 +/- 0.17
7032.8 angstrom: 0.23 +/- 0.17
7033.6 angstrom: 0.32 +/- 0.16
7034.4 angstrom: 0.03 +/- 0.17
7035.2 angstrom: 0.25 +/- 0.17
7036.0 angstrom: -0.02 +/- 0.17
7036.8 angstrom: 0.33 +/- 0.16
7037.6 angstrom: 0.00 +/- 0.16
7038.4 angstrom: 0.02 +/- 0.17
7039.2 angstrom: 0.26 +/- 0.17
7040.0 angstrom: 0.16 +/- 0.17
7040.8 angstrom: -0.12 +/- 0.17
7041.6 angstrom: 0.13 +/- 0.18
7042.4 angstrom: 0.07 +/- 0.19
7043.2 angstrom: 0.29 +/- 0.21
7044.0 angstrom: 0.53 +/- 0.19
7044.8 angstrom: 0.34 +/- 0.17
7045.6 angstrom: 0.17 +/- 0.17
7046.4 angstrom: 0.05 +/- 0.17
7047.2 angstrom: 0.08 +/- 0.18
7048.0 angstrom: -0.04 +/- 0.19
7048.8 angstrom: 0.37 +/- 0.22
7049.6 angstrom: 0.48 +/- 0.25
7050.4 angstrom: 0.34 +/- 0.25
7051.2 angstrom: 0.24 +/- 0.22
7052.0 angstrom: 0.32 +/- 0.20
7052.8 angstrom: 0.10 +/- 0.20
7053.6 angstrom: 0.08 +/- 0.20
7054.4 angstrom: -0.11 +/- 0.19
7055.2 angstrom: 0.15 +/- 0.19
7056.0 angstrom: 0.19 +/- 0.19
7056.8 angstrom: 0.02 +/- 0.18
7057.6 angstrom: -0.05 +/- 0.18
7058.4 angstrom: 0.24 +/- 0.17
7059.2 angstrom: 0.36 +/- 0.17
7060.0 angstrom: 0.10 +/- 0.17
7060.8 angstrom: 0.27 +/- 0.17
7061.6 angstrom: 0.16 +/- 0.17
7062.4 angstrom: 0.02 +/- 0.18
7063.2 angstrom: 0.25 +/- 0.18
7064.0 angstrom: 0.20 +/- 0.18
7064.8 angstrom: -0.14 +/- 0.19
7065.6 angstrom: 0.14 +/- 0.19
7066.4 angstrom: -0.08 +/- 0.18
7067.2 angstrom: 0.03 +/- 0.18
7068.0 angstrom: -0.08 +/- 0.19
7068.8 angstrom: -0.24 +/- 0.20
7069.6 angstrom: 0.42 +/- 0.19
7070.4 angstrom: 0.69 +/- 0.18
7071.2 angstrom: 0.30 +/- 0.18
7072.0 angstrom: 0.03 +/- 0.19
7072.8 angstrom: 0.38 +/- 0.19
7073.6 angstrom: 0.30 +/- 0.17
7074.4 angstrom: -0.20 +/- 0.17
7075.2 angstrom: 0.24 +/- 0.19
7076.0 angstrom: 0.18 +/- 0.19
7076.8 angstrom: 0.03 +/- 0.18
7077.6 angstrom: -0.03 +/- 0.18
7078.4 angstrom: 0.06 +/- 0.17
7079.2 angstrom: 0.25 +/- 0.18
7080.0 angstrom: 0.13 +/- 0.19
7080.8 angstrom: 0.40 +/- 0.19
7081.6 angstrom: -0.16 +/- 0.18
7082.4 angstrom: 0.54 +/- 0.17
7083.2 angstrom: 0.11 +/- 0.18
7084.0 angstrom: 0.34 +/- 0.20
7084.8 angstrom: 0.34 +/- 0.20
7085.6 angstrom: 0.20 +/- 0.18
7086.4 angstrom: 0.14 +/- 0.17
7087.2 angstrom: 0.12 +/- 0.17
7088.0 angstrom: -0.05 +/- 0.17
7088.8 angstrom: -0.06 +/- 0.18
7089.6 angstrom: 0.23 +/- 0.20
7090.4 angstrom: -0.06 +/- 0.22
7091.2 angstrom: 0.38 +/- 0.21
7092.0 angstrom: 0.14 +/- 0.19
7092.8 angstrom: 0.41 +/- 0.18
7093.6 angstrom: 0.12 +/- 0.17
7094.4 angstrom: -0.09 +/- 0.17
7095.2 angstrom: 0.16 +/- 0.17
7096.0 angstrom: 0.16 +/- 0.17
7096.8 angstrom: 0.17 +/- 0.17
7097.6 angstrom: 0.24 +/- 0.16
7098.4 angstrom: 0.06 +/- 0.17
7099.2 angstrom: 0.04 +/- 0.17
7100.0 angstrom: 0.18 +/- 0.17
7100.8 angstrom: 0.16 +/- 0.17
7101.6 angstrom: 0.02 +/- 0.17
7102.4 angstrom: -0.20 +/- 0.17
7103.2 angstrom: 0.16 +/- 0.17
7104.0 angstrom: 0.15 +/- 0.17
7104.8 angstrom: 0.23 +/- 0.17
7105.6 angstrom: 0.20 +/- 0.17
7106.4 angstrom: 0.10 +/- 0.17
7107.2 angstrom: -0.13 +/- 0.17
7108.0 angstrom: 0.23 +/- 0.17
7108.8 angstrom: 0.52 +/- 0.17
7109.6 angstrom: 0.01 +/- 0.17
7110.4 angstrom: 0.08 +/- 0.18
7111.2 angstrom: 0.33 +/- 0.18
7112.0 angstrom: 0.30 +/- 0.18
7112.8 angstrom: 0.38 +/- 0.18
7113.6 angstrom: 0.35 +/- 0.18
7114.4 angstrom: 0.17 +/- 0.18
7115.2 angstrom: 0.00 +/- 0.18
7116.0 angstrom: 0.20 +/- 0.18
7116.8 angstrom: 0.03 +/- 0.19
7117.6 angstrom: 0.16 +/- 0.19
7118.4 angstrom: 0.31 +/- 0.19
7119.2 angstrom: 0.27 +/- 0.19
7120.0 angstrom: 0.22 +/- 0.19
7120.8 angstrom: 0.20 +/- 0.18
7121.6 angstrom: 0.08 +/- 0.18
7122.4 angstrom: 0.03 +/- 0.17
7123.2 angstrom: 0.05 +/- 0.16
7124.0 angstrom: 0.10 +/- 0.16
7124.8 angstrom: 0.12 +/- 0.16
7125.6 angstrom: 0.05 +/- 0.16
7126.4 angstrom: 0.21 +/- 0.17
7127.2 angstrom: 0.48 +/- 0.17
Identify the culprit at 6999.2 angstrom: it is [O II]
